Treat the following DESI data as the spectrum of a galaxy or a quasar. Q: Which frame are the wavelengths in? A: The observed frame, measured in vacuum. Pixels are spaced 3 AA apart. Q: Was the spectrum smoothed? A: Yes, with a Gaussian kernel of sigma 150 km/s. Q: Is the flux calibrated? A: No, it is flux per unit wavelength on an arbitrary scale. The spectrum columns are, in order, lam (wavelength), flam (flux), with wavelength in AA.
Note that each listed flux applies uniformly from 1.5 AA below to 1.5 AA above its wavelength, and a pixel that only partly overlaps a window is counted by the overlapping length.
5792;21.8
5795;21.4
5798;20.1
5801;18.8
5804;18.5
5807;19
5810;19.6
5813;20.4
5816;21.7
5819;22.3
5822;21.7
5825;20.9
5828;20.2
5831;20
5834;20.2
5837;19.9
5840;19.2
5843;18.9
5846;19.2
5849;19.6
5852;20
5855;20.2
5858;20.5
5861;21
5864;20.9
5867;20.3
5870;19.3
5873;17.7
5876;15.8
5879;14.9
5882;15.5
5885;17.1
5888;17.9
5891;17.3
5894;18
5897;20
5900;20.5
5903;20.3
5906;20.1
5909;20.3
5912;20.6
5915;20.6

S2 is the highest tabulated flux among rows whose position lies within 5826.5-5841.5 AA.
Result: 20.2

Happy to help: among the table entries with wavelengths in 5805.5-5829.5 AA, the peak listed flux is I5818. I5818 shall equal 22.3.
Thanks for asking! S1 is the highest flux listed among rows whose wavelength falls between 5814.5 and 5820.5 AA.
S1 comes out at 22.3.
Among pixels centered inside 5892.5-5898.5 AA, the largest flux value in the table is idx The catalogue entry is 20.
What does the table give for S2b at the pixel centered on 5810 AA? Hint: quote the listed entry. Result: 19.6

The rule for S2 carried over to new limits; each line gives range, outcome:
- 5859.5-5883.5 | 21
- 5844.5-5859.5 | 20.5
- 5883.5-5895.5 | 18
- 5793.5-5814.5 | 21.4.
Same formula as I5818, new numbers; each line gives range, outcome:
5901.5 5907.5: 20.3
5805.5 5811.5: 19.6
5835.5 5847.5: 19.9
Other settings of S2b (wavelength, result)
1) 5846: 19.2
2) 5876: 15.8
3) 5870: 19.3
